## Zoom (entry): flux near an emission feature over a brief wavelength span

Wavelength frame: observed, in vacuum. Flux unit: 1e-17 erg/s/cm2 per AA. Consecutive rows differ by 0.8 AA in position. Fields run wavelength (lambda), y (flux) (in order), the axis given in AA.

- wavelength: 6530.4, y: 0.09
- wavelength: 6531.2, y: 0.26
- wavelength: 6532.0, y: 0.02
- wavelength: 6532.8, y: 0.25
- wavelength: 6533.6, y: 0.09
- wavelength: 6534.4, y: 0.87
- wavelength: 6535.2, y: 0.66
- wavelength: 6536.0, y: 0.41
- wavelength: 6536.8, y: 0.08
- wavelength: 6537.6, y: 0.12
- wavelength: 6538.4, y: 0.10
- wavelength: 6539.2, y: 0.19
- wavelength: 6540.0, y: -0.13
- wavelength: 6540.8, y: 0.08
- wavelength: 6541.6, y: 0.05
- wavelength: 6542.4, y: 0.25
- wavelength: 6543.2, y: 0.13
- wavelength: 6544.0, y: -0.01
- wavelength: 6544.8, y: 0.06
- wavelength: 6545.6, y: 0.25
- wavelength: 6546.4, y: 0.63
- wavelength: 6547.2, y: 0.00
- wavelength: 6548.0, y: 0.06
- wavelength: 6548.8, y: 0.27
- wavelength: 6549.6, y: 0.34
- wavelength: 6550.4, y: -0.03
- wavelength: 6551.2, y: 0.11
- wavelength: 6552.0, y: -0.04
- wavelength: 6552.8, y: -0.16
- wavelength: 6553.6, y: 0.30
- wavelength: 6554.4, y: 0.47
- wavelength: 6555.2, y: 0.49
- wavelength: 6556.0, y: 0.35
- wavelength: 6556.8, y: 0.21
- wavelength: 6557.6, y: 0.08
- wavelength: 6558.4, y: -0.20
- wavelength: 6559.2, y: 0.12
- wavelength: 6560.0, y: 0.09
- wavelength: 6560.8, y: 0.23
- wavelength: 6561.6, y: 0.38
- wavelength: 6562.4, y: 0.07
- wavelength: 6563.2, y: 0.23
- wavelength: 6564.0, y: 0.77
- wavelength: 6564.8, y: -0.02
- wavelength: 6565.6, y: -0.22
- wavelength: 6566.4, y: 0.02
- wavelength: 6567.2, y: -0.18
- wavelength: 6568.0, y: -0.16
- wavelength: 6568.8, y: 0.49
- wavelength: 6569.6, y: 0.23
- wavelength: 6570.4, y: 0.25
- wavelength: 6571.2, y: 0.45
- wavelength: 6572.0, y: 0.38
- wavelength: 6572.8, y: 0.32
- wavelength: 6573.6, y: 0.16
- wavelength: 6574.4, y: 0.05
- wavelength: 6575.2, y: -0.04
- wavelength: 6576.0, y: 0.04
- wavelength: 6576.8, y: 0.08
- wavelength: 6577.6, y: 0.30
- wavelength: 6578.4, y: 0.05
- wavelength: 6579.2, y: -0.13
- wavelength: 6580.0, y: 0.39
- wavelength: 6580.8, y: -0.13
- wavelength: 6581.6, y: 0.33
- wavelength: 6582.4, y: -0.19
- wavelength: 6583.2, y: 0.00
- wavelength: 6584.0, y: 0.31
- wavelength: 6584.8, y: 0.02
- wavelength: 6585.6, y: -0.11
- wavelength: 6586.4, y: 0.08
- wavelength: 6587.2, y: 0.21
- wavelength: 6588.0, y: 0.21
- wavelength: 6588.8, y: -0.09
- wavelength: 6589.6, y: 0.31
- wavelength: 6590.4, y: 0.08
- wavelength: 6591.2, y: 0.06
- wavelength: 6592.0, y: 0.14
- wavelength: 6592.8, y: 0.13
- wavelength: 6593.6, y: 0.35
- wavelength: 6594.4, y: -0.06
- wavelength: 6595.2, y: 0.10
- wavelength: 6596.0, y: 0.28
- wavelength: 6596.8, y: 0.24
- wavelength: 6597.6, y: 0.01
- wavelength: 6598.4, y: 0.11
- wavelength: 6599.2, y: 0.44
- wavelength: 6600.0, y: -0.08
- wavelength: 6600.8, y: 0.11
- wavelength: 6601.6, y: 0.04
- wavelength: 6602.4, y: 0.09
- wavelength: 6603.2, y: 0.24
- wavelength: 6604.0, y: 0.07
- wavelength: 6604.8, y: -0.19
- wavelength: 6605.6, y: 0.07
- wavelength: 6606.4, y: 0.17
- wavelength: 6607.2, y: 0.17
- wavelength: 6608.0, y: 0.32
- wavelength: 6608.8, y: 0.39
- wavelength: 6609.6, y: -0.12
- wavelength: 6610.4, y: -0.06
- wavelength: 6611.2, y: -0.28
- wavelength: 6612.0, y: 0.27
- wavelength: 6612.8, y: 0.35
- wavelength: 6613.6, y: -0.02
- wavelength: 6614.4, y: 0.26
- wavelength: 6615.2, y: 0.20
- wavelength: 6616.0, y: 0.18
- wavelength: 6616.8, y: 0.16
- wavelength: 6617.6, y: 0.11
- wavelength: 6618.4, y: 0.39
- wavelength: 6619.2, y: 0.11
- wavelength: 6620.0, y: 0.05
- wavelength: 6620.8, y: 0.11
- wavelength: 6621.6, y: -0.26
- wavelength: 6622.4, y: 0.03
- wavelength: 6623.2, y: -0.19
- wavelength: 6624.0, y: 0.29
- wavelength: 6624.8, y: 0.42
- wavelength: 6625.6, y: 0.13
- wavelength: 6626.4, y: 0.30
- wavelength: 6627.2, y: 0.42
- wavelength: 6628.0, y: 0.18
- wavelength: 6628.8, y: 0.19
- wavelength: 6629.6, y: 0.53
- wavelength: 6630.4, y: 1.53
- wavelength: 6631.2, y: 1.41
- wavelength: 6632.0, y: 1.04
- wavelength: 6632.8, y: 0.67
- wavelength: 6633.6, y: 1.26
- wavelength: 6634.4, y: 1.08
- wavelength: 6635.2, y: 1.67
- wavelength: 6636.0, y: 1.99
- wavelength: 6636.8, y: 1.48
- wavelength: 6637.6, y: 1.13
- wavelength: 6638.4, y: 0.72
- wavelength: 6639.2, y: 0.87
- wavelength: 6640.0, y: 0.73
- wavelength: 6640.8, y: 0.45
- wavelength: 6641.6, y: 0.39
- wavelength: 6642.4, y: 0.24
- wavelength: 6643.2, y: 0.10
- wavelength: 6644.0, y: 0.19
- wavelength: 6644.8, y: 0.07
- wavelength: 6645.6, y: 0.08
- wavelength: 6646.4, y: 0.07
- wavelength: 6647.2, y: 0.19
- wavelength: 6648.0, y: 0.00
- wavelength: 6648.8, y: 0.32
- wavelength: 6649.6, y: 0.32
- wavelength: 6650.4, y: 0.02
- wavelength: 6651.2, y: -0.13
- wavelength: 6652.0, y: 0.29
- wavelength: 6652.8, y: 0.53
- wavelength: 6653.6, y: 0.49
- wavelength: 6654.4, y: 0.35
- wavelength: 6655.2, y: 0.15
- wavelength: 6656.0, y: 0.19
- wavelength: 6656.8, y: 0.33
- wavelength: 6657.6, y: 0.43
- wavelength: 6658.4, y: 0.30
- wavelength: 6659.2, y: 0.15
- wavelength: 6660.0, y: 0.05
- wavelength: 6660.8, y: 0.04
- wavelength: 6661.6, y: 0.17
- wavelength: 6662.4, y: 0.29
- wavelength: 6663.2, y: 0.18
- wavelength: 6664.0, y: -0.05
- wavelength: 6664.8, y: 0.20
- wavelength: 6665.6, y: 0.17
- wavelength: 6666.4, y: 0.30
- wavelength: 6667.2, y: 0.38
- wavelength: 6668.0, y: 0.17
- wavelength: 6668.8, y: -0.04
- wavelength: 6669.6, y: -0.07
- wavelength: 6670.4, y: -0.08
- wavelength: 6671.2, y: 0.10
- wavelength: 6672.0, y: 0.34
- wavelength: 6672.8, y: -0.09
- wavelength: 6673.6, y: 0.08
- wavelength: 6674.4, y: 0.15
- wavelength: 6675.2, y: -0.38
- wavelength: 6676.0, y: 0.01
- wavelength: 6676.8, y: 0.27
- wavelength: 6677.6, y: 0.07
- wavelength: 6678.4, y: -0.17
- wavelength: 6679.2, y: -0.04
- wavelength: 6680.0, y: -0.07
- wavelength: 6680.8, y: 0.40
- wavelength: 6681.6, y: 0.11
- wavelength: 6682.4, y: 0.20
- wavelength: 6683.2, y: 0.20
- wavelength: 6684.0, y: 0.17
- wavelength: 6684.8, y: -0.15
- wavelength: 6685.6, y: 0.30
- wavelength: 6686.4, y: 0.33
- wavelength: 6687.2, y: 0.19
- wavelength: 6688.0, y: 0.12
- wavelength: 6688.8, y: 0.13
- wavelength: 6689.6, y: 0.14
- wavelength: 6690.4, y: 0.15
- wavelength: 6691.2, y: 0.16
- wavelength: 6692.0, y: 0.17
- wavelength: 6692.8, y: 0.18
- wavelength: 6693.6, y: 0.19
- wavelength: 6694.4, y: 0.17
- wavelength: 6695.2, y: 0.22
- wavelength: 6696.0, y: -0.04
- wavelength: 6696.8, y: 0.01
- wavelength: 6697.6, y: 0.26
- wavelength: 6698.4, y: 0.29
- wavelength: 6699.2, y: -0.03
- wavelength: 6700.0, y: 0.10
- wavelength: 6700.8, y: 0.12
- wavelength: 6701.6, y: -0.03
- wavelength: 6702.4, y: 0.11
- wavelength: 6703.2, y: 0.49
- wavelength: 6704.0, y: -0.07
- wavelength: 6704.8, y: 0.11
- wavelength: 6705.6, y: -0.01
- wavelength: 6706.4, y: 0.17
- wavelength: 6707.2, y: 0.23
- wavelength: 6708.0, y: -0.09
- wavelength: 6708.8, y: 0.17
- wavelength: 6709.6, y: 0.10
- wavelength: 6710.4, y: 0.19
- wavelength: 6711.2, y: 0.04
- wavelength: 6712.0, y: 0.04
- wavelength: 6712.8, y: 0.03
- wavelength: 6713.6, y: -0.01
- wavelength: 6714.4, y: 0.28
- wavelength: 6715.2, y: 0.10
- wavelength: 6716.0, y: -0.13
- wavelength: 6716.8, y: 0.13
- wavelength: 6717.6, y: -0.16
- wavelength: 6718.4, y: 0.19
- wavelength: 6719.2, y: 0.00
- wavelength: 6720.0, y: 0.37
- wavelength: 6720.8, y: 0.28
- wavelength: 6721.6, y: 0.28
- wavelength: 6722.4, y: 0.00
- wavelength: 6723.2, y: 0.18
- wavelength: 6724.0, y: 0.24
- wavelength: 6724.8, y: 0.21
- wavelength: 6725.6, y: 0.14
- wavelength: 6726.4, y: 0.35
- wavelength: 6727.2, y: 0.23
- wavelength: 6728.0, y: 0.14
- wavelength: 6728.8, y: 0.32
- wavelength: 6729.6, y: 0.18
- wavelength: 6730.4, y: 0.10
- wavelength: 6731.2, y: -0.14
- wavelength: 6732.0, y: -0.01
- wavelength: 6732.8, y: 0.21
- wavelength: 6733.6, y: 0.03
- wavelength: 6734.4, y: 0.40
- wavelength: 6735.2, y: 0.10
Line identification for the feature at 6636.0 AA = [O II]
